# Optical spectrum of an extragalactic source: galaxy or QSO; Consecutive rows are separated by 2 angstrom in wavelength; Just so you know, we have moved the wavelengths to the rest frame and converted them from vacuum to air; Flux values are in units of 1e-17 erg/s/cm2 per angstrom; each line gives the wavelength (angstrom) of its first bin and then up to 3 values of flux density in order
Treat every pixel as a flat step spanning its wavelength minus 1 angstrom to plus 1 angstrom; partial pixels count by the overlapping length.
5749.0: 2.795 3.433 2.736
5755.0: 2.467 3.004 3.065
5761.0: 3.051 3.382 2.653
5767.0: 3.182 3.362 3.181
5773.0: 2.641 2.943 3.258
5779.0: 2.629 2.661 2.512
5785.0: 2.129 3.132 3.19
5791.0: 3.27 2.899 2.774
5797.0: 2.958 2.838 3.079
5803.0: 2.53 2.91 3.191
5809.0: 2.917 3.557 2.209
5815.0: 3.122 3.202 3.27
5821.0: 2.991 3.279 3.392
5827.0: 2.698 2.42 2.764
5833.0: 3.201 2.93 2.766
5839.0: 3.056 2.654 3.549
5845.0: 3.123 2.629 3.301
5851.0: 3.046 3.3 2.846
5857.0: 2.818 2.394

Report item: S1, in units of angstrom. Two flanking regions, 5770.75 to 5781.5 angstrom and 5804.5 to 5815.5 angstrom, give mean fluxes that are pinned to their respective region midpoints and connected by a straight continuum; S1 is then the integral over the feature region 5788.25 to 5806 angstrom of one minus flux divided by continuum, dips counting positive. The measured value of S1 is 0.0 angstrom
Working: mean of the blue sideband 2.88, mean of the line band 2.94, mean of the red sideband 2.98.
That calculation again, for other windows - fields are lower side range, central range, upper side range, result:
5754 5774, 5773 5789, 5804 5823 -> 1.3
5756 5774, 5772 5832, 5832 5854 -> 2.8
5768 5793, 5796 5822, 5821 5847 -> -0.4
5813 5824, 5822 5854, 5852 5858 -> 0.3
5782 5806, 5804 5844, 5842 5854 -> 0.2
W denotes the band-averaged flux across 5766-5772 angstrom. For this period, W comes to 3.24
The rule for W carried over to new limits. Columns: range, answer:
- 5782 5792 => 2.85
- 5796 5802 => 2.96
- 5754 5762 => 2.9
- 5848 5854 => 3.22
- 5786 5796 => 3.05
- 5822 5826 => 3.34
